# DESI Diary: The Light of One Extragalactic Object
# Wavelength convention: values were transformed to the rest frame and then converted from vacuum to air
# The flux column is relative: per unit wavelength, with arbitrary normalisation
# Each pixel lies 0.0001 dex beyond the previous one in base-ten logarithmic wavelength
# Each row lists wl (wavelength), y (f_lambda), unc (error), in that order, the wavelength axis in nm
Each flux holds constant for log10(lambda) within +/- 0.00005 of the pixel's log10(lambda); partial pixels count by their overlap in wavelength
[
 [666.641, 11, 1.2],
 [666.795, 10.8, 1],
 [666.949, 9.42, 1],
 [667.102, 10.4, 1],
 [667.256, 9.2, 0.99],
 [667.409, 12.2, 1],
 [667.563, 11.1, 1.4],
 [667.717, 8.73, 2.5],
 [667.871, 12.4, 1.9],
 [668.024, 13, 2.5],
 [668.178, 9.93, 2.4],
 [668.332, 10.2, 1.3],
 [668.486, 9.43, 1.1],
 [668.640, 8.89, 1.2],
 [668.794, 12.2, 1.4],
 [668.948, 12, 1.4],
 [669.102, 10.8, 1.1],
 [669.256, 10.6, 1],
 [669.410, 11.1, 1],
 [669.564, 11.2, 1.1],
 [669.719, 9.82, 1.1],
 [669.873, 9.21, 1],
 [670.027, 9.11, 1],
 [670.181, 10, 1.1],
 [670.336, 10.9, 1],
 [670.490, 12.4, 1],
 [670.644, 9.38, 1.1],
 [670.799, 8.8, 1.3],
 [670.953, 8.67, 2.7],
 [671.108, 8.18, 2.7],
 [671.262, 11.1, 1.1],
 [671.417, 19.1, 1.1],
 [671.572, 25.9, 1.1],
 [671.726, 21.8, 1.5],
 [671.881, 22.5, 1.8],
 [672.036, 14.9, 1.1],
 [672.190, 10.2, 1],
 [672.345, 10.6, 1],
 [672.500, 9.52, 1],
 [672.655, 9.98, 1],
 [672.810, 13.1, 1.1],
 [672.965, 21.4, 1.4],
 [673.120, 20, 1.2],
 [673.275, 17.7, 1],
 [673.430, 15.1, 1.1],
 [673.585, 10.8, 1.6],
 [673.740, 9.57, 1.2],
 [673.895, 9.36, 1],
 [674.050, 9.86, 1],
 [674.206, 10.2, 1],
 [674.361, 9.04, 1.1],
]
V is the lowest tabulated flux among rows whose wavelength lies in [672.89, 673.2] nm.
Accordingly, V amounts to 20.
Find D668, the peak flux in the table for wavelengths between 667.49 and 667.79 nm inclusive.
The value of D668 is 11.1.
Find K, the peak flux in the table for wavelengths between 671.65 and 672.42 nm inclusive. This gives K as 22.5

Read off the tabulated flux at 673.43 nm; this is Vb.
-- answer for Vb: 15.1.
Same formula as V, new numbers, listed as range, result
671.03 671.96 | 8.18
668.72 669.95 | 9.21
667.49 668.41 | 8.73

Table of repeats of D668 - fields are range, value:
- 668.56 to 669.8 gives 12.2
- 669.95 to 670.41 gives 10.9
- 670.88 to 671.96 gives 25.9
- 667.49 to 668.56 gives 13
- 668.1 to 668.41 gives 10.2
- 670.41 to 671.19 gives 12.4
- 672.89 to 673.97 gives 21.4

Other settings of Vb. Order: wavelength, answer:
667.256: 9.2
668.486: 9.43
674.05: 9.86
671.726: 21.8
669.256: 10.6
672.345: 10.6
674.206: 10.2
